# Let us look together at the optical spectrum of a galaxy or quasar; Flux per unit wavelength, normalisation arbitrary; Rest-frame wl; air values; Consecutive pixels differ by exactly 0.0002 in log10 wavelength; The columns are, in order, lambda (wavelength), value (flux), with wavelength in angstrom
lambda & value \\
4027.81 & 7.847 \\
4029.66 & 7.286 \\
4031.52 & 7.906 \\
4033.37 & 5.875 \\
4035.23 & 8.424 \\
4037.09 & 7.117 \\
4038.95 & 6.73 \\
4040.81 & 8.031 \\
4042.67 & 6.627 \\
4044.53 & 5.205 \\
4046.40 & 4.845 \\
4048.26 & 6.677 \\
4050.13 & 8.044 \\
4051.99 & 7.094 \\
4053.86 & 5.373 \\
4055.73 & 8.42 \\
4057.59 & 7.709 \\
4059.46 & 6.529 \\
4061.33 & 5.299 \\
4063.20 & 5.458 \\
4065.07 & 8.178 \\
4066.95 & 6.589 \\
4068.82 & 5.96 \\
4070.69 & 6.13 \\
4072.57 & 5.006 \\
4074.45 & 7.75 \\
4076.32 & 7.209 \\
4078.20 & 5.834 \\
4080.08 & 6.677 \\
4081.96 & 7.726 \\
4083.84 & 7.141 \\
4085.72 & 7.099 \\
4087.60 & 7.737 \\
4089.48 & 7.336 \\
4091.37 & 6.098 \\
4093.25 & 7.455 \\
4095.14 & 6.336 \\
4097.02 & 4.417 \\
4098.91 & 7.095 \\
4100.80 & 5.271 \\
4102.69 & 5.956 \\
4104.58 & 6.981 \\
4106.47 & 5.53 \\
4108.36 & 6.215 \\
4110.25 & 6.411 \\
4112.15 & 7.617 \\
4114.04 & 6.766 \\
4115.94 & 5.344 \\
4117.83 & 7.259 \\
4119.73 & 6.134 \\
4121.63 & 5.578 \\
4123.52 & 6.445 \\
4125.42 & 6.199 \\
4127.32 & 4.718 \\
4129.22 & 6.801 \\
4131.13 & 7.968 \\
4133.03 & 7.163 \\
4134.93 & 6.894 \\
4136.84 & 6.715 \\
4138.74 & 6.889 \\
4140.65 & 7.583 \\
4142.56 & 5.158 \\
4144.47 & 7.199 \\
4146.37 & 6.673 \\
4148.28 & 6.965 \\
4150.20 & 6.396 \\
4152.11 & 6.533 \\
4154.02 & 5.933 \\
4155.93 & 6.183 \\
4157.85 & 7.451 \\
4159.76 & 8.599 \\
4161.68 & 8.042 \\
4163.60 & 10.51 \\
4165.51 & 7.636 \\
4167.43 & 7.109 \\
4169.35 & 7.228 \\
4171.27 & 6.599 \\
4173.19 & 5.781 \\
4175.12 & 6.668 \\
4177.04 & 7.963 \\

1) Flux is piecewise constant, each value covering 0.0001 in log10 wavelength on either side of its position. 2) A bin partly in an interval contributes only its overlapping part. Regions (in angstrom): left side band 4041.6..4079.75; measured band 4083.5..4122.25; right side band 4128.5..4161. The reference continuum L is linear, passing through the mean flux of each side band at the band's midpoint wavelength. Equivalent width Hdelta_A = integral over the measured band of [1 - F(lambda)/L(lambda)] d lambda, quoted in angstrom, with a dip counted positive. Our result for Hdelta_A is 1.4 angstrom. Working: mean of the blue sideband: 6.51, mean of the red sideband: 6.9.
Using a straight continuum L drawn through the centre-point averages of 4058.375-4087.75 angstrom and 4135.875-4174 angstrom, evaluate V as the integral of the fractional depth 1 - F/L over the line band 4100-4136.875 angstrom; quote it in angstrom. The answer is 2.5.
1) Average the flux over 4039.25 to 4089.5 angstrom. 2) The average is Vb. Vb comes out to 6.72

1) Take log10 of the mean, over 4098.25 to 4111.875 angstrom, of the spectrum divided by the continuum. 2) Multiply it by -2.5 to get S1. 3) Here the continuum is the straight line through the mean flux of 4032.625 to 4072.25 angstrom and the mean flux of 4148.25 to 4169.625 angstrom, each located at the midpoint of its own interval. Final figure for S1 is 0.13 mag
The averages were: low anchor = 6.66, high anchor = 7.41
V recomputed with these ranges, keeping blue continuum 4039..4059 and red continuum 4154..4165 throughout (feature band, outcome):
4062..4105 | 3.5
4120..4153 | 4.8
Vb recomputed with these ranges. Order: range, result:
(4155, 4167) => 8.03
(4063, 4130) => 6.47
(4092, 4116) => 6.29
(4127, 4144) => 6.74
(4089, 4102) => 6.24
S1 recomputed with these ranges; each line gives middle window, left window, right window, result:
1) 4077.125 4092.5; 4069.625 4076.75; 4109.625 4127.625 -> -0.088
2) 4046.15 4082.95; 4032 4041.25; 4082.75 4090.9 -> 0.092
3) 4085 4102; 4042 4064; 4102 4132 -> -0.021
